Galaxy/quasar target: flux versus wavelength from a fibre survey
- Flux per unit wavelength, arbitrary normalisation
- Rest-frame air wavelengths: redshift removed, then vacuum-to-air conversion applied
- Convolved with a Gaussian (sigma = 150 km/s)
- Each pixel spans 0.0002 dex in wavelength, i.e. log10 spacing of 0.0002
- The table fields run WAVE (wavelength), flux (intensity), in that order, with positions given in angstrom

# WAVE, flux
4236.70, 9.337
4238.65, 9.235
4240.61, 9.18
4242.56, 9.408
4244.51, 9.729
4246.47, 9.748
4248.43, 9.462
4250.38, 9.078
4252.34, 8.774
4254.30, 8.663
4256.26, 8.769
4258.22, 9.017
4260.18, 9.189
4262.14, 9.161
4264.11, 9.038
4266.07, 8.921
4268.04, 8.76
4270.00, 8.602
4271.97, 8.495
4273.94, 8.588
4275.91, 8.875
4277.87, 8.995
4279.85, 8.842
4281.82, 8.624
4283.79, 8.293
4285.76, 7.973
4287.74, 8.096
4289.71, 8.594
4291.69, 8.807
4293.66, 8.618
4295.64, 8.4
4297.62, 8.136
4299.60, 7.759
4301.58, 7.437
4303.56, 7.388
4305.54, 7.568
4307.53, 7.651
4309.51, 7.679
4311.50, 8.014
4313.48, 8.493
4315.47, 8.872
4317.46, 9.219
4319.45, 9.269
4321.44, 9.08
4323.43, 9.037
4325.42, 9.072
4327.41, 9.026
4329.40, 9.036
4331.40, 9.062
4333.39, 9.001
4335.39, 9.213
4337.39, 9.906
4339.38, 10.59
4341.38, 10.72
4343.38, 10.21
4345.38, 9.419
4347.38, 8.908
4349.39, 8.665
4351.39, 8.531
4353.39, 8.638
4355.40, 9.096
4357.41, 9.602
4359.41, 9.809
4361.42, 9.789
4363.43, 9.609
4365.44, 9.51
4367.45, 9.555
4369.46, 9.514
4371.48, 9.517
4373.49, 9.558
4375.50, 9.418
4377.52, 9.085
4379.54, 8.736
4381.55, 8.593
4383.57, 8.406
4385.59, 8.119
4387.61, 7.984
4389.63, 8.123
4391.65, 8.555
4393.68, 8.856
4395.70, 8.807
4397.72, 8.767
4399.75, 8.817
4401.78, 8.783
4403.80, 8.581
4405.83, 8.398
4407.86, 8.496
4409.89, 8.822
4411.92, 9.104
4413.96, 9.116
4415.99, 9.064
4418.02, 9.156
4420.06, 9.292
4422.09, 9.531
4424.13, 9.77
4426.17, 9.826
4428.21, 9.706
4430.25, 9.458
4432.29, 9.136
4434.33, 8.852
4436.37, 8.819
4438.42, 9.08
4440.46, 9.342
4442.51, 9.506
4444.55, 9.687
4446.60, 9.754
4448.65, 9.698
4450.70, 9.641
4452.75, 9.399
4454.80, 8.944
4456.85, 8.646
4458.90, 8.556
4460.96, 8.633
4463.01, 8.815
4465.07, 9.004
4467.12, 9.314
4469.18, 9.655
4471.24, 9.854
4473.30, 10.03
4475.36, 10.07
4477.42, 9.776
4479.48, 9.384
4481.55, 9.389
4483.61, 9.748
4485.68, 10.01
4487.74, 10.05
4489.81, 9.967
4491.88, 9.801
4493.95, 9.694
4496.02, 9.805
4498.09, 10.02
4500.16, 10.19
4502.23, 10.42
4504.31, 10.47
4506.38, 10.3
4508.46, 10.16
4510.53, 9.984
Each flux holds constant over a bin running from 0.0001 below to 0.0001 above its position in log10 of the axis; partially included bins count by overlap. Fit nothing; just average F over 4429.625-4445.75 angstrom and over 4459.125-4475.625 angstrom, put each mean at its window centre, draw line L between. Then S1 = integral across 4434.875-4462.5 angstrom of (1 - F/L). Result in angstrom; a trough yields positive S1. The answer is 0.25 angstrom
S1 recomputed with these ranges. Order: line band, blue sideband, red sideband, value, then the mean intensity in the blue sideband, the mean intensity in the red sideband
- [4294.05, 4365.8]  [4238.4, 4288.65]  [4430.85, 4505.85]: 1.5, 8.9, 9.54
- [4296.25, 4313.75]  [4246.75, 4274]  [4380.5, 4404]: 2.0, 8.92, 8.53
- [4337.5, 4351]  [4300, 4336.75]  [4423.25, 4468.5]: -1.6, 8.56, 9.25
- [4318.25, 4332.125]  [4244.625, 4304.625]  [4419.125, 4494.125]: -0.3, 8.65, 9.45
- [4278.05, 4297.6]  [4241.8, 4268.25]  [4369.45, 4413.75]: 1.2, 9.13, 8.76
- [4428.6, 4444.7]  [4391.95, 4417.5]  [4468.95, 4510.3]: 0.0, 8.8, 9.95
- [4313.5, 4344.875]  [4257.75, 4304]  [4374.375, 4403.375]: -2.9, 8.53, 8.65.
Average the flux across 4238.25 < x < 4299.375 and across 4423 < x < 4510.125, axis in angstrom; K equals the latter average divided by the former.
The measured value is 1.1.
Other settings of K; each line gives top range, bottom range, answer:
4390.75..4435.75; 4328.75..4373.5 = 0.96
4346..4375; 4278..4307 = 1.14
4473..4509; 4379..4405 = 1.16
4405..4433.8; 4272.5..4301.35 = 1.09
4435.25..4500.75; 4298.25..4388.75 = 1.06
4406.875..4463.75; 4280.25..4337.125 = 1.08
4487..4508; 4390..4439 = 1.12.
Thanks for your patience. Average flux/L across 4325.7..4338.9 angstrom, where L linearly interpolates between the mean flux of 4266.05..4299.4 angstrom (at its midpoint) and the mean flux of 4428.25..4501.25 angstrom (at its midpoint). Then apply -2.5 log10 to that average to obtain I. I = -0.06 mag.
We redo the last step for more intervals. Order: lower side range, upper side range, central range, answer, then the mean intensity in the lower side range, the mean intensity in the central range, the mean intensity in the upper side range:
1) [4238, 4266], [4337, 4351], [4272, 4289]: 0.097 mag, 9.16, 8.54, 9.72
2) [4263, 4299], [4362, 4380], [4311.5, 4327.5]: -0.001 mag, 8.58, 8.95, 9.42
